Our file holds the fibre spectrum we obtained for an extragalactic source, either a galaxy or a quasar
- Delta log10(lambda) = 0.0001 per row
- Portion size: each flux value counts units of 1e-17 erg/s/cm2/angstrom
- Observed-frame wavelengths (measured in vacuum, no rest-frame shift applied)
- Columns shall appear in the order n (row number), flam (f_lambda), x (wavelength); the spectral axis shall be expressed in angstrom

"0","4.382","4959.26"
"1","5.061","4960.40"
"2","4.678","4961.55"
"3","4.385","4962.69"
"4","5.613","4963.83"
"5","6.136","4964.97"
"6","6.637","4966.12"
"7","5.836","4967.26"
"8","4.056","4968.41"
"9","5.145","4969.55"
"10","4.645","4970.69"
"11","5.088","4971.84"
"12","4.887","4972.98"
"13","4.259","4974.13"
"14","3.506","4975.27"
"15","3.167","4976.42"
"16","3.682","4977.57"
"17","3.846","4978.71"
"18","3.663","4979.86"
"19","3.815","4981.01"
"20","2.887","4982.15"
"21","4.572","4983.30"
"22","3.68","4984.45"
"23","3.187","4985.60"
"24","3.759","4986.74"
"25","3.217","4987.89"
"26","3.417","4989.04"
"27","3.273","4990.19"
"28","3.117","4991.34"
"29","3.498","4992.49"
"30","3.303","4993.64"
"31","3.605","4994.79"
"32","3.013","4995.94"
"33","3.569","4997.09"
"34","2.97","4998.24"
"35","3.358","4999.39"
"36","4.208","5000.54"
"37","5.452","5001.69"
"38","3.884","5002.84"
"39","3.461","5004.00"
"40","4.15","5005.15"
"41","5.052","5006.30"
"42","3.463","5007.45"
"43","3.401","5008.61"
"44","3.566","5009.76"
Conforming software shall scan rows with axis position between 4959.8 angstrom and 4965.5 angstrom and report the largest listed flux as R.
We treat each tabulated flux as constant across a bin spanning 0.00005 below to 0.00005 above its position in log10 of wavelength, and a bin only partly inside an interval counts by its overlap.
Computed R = 6.136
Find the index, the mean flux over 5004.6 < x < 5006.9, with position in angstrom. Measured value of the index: 4.6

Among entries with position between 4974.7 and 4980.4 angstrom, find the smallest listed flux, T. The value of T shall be 3.167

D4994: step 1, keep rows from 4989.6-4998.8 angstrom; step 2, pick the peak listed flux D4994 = 3.605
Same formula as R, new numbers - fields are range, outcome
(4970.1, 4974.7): 5.088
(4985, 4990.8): 3.759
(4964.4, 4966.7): 6.637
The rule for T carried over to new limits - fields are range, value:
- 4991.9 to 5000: 2.97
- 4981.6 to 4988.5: 2.887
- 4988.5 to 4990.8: 3.273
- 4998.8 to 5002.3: 3.358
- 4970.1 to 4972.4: 4.645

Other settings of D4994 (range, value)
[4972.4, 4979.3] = 4.887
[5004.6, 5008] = 5.052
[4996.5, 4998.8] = 3.569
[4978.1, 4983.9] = 4.572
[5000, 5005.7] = 5.452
